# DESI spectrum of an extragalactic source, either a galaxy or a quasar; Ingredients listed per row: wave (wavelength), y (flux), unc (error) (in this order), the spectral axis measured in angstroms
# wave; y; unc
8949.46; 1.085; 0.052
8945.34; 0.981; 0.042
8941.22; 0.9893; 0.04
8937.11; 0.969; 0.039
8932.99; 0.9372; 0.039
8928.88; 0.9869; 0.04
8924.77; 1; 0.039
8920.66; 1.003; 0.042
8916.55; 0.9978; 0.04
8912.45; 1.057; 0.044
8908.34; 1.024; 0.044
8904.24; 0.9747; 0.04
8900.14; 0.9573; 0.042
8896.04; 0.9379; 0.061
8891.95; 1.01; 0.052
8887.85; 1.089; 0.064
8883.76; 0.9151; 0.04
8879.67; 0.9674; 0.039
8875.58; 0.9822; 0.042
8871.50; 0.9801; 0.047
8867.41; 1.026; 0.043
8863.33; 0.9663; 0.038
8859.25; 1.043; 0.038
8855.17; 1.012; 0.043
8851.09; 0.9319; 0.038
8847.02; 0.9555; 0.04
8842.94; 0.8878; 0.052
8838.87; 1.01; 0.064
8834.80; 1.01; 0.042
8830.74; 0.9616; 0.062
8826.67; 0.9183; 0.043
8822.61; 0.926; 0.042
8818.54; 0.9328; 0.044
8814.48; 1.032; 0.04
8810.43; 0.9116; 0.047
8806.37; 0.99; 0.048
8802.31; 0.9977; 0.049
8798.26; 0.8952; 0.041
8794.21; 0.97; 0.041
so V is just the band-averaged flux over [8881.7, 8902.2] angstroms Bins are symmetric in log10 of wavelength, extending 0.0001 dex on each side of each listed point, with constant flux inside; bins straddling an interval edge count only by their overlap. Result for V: 0.982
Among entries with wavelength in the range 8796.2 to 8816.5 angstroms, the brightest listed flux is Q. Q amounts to 1.032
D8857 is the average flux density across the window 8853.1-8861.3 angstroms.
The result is 1.03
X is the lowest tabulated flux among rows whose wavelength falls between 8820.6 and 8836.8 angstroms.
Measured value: 0.9183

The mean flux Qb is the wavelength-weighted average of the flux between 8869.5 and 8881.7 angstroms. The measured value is 0.977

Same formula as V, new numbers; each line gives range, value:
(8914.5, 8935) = 0.985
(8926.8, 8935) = 0.963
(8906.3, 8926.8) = 1.02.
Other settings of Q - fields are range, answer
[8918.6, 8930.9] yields 1.003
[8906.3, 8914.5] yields 1.057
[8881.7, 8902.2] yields 1.089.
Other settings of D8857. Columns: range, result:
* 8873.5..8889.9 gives 0.989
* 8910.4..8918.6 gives 1.03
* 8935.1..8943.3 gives 0.98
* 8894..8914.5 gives 0.99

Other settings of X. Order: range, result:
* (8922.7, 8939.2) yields 0.9372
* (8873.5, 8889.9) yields 0.9151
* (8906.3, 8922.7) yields 0.9978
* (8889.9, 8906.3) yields 0.9379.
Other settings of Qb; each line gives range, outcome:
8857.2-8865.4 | 1.01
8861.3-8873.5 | 0.991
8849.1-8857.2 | 0.972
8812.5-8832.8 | 0.954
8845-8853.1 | 0.944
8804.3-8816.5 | 0.978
